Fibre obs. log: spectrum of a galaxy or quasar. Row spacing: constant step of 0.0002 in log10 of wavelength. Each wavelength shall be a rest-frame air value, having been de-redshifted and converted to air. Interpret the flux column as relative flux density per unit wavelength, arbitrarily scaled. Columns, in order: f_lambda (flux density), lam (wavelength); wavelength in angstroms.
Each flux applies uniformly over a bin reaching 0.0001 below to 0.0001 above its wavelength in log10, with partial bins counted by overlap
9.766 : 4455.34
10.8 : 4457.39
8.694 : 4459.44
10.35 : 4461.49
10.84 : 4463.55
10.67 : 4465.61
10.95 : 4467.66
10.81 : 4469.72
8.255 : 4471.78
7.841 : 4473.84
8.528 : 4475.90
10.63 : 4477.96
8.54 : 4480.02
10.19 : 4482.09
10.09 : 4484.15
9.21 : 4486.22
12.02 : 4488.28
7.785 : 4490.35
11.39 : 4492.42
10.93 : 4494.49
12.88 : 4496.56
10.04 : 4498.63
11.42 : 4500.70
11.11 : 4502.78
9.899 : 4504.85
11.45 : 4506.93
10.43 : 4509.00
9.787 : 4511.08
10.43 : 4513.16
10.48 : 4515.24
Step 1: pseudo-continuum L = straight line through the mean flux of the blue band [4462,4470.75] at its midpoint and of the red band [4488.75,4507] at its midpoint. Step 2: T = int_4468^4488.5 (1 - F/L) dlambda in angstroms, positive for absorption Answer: 2.3 angstroms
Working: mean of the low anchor 10.8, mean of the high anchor 10.8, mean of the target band 9.56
